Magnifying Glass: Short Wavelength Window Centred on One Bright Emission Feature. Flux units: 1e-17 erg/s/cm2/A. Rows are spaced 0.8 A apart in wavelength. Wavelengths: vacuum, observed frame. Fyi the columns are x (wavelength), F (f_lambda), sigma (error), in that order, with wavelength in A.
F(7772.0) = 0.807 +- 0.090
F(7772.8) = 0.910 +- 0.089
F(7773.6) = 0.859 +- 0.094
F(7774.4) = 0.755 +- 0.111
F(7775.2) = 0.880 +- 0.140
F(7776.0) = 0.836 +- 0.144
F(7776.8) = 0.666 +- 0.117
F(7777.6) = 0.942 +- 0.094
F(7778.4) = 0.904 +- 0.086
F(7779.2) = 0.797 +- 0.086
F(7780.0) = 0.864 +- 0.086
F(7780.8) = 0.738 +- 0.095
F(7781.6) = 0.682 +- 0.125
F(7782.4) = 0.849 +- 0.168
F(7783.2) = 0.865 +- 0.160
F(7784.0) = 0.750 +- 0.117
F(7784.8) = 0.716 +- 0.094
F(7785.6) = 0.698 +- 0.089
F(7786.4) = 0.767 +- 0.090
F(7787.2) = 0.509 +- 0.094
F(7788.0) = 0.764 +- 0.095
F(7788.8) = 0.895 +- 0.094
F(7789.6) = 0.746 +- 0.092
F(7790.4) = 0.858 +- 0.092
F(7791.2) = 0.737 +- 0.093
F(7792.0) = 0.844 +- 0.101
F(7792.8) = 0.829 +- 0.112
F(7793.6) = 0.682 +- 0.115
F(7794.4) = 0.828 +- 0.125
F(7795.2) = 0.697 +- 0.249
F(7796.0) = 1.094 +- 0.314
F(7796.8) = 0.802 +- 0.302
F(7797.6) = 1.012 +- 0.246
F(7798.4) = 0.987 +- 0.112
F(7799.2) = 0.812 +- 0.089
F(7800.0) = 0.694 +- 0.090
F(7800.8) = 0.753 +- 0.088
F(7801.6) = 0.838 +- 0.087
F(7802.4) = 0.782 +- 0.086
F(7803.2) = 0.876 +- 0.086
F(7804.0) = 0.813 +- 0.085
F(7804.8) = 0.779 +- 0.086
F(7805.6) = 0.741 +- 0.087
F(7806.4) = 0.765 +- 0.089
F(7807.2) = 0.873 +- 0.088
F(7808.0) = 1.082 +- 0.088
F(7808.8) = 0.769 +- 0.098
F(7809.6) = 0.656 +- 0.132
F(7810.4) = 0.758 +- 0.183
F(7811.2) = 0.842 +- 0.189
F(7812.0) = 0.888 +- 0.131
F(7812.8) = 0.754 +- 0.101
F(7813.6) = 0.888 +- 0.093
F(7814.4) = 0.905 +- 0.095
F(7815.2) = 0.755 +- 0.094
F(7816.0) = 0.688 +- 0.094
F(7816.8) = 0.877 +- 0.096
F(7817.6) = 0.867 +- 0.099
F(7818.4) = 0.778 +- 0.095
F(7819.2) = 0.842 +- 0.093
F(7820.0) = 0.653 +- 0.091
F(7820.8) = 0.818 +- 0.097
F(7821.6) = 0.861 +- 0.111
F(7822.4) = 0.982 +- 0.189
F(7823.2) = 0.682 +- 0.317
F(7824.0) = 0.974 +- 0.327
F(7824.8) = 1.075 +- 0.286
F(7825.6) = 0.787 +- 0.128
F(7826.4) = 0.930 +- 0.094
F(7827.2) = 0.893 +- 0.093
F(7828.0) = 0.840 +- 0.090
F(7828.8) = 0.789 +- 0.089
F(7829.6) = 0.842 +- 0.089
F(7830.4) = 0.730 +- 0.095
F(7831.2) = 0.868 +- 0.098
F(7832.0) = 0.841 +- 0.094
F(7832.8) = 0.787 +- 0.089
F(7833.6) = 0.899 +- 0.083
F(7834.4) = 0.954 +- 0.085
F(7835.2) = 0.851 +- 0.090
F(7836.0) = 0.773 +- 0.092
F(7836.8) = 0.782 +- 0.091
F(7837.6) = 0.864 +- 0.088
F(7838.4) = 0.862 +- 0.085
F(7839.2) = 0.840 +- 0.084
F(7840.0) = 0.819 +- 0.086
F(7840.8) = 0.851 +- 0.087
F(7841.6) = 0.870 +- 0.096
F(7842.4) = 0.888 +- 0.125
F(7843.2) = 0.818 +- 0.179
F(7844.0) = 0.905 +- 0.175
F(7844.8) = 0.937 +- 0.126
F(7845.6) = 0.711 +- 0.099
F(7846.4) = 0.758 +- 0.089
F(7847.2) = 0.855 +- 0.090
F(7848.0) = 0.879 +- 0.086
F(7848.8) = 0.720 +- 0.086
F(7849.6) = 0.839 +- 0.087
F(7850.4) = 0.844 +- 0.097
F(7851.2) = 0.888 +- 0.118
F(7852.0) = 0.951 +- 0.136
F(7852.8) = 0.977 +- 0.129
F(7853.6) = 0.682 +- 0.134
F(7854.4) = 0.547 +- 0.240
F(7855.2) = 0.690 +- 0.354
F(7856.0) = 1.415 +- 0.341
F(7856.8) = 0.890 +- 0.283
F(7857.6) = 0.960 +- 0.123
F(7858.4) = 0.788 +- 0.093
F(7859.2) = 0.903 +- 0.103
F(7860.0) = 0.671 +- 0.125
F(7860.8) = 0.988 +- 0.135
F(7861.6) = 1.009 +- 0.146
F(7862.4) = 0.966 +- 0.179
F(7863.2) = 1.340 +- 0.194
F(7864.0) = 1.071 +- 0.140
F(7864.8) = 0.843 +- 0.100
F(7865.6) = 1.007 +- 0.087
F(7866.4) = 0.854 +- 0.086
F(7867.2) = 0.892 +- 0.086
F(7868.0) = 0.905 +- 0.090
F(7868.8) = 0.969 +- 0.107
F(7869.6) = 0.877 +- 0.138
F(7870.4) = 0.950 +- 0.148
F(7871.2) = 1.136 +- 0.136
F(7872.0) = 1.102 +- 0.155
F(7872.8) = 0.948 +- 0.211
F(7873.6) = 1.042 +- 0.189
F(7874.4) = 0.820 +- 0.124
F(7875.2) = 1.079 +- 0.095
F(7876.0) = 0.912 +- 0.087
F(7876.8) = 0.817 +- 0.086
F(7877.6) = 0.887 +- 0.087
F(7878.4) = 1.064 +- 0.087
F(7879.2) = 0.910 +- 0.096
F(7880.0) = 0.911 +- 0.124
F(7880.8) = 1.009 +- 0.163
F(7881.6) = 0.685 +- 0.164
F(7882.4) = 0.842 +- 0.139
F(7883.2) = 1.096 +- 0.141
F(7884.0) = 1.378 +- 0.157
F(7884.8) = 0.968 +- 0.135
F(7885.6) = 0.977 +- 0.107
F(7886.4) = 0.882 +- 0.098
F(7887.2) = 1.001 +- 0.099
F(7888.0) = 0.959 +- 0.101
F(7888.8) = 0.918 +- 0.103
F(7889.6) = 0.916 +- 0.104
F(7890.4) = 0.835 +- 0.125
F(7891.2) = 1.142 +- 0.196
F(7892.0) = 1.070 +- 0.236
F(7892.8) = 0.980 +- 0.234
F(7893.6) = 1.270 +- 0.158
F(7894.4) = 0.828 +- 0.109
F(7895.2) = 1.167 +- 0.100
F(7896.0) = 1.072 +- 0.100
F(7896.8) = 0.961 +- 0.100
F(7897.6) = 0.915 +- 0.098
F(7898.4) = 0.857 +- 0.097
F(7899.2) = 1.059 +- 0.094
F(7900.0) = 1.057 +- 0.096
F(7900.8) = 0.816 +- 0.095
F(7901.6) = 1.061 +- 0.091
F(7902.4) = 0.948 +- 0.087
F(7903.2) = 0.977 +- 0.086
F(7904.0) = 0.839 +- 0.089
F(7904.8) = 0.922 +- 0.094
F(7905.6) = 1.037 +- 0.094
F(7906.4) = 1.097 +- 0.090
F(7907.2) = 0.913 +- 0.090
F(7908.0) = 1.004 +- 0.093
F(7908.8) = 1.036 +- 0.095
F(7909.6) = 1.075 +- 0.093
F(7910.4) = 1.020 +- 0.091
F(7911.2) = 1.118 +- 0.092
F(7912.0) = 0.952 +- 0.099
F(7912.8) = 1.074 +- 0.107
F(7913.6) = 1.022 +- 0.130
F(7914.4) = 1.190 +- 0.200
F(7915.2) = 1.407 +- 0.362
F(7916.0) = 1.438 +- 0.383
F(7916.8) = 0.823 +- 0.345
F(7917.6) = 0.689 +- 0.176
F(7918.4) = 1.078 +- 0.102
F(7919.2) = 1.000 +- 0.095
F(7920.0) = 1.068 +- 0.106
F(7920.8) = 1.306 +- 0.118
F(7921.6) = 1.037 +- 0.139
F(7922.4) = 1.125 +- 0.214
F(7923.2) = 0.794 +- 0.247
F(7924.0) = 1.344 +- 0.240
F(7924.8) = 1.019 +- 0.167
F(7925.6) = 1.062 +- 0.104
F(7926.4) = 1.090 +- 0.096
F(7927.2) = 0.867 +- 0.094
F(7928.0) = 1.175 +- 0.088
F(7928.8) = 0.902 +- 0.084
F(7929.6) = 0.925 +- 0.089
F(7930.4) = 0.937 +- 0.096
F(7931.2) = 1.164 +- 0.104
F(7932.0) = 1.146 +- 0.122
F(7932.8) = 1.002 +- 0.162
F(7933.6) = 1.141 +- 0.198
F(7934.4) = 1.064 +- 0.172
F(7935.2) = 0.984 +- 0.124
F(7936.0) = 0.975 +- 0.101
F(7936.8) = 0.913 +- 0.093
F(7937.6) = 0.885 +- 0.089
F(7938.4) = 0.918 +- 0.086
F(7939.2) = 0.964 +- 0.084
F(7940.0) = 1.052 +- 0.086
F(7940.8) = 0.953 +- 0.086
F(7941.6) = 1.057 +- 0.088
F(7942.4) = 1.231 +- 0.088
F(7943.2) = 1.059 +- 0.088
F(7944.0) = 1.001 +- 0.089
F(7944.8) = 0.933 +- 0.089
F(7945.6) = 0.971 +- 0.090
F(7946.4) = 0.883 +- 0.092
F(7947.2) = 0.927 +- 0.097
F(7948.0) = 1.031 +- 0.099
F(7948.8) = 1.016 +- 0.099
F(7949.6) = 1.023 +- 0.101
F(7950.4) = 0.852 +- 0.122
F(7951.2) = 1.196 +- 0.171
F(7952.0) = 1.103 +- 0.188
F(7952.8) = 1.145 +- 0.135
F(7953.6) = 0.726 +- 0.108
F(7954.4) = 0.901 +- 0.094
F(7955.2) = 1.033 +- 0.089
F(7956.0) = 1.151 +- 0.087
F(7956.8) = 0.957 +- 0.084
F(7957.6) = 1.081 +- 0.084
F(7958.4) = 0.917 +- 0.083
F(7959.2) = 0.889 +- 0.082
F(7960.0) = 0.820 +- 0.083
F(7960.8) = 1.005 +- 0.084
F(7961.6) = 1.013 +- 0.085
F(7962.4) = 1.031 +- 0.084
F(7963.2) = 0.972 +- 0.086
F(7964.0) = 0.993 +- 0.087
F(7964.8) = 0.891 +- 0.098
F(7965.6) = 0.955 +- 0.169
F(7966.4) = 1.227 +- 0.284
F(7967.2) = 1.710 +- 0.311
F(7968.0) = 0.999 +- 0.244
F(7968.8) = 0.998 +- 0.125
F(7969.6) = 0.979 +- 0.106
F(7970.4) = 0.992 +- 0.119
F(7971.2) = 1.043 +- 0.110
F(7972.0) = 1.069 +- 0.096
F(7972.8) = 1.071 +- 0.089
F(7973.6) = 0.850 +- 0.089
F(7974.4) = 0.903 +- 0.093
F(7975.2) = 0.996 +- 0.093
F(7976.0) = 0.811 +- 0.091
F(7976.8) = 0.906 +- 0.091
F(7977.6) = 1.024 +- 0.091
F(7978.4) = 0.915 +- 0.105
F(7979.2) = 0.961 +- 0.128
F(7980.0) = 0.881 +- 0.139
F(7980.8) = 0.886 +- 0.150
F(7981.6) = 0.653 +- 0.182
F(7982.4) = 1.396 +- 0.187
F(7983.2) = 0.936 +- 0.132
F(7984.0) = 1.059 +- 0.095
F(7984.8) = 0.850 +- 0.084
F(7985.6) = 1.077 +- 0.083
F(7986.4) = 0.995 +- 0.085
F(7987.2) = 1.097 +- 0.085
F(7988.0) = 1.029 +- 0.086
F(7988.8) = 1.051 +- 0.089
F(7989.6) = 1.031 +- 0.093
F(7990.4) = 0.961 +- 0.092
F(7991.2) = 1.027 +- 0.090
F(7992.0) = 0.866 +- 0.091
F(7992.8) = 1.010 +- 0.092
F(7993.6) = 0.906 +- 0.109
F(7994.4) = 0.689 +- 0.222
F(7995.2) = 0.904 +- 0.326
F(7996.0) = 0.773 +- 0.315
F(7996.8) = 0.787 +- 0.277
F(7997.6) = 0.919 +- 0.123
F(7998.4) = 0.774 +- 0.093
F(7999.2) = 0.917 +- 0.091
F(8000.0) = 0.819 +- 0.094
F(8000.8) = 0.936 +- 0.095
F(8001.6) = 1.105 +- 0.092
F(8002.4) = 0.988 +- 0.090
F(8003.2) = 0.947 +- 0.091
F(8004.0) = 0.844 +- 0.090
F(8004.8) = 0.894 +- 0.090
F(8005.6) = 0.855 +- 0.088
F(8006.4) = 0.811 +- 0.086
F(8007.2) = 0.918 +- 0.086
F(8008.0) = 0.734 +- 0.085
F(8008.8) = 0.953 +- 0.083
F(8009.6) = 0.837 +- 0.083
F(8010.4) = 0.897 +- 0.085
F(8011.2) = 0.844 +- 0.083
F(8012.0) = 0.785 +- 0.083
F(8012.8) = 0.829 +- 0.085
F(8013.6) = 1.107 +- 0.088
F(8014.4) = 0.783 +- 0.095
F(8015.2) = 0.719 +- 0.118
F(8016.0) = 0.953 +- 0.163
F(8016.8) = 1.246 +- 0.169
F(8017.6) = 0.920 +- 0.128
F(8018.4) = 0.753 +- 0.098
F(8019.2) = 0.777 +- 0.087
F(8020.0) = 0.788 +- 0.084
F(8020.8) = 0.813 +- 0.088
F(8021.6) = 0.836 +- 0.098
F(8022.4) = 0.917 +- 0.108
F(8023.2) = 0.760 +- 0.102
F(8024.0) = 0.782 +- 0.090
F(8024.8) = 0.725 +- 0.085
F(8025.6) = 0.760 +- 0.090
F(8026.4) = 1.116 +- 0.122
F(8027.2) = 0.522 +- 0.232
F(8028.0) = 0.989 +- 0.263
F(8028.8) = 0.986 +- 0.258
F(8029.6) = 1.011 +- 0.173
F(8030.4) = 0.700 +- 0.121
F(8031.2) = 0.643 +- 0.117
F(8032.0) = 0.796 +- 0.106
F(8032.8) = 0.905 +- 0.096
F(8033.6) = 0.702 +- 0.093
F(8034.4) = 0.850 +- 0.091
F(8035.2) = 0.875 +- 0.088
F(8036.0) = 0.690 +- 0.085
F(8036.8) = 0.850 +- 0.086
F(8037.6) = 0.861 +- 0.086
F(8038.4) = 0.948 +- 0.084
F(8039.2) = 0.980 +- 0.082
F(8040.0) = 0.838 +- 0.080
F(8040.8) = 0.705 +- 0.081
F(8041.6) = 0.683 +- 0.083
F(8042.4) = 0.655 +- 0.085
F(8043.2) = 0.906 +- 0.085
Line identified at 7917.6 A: Mg II 2798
